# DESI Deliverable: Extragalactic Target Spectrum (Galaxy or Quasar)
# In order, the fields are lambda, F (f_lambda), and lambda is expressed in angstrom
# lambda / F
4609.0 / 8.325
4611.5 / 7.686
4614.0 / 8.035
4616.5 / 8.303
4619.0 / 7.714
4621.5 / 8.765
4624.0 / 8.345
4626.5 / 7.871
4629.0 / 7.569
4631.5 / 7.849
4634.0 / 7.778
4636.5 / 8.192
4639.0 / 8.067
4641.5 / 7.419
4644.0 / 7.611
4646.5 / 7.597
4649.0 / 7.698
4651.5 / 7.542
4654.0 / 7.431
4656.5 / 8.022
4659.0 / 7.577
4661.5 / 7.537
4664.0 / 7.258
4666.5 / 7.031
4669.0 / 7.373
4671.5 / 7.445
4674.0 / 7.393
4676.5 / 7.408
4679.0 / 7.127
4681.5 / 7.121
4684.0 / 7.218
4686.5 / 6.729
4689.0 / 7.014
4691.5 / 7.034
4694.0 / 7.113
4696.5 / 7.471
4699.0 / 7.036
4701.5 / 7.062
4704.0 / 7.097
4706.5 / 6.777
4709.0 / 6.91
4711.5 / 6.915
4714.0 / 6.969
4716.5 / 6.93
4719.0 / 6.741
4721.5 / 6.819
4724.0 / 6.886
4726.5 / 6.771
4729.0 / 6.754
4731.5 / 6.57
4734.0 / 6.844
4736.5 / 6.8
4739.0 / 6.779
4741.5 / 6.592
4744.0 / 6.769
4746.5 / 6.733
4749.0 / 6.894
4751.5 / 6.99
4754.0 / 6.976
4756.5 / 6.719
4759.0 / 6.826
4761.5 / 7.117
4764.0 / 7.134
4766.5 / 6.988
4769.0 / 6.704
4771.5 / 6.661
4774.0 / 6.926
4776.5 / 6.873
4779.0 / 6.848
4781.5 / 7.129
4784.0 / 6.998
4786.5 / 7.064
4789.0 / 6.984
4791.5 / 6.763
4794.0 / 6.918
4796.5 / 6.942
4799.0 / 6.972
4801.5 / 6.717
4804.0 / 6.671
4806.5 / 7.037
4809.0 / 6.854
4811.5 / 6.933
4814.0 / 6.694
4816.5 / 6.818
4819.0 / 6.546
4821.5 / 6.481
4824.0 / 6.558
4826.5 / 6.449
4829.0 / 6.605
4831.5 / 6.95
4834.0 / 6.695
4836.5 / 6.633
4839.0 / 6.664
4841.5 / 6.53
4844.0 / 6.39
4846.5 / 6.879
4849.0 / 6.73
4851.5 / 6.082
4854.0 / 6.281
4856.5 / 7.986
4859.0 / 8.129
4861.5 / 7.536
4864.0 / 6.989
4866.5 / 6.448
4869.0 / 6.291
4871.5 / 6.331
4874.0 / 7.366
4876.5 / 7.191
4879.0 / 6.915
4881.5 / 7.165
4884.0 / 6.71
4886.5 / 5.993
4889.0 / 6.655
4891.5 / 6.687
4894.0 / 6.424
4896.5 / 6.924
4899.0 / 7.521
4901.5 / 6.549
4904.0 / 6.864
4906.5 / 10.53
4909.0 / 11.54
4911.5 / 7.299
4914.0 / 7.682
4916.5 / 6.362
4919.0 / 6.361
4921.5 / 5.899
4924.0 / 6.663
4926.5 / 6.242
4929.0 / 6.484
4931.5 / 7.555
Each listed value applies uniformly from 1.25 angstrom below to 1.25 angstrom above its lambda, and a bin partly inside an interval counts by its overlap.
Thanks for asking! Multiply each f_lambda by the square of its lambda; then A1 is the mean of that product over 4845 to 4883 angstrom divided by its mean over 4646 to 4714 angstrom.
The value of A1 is 1.0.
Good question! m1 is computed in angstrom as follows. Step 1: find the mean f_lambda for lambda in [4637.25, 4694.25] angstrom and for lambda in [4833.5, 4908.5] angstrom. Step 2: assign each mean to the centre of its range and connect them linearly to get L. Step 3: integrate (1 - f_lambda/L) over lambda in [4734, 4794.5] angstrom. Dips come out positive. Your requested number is 2.6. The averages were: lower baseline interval 7.39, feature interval 6.88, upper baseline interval 6.98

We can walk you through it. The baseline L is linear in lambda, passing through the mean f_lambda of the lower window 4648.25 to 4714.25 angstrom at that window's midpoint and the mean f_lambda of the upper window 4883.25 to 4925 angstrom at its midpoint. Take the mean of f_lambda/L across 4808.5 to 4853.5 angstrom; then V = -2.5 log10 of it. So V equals 0.094 mag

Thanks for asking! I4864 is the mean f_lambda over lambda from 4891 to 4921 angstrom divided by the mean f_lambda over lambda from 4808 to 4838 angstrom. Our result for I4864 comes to 1.1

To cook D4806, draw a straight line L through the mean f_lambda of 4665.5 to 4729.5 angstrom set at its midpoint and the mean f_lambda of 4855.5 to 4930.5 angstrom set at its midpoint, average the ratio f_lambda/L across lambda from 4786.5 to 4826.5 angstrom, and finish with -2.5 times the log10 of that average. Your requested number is 0.05 mag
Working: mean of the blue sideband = 7.05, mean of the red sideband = 7.12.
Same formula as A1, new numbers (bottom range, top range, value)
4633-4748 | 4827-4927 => 1.06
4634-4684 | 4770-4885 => 0.98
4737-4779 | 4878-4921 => 1.13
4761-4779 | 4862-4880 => 1.03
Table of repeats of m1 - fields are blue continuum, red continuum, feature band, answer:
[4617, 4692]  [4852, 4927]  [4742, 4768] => 1.7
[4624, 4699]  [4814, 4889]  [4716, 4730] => 0.8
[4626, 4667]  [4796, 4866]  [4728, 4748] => 1.4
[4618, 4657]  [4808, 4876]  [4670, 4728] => 3.7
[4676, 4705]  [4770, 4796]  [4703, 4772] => 1.6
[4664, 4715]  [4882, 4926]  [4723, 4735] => 0.6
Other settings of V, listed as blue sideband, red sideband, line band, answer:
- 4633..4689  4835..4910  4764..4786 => 0.054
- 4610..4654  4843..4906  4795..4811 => 0.048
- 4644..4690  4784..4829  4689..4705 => 0.018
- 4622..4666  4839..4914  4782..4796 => 0.062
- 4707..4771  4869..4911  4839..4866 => 0.041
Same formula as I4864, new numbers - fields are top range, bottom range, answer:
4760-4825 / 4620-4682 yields 0.90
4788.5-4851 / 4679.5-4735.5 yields 0.97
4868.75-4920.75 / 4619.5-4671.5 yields 0.93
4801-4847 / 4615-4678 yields 0.87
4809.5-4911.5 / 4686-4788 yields 1.01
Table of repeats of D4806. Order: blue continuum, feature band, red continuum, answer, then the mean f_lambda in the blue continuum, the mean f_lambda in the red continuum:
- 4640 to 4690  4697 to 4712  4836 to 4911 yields 0.051 mag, 7.38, 7.1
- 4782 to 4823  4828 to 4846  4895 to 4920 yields 0.078 mag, 6.84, 7.76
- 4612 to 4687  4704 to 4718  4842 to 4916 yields 0.090 mag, 7.64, 7.16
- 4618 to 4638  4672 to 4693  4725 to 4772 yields 0.050 mag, 8.01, 6.83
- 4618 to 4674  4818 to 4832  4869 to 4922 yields 0.118 mag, 7.71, 7.19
